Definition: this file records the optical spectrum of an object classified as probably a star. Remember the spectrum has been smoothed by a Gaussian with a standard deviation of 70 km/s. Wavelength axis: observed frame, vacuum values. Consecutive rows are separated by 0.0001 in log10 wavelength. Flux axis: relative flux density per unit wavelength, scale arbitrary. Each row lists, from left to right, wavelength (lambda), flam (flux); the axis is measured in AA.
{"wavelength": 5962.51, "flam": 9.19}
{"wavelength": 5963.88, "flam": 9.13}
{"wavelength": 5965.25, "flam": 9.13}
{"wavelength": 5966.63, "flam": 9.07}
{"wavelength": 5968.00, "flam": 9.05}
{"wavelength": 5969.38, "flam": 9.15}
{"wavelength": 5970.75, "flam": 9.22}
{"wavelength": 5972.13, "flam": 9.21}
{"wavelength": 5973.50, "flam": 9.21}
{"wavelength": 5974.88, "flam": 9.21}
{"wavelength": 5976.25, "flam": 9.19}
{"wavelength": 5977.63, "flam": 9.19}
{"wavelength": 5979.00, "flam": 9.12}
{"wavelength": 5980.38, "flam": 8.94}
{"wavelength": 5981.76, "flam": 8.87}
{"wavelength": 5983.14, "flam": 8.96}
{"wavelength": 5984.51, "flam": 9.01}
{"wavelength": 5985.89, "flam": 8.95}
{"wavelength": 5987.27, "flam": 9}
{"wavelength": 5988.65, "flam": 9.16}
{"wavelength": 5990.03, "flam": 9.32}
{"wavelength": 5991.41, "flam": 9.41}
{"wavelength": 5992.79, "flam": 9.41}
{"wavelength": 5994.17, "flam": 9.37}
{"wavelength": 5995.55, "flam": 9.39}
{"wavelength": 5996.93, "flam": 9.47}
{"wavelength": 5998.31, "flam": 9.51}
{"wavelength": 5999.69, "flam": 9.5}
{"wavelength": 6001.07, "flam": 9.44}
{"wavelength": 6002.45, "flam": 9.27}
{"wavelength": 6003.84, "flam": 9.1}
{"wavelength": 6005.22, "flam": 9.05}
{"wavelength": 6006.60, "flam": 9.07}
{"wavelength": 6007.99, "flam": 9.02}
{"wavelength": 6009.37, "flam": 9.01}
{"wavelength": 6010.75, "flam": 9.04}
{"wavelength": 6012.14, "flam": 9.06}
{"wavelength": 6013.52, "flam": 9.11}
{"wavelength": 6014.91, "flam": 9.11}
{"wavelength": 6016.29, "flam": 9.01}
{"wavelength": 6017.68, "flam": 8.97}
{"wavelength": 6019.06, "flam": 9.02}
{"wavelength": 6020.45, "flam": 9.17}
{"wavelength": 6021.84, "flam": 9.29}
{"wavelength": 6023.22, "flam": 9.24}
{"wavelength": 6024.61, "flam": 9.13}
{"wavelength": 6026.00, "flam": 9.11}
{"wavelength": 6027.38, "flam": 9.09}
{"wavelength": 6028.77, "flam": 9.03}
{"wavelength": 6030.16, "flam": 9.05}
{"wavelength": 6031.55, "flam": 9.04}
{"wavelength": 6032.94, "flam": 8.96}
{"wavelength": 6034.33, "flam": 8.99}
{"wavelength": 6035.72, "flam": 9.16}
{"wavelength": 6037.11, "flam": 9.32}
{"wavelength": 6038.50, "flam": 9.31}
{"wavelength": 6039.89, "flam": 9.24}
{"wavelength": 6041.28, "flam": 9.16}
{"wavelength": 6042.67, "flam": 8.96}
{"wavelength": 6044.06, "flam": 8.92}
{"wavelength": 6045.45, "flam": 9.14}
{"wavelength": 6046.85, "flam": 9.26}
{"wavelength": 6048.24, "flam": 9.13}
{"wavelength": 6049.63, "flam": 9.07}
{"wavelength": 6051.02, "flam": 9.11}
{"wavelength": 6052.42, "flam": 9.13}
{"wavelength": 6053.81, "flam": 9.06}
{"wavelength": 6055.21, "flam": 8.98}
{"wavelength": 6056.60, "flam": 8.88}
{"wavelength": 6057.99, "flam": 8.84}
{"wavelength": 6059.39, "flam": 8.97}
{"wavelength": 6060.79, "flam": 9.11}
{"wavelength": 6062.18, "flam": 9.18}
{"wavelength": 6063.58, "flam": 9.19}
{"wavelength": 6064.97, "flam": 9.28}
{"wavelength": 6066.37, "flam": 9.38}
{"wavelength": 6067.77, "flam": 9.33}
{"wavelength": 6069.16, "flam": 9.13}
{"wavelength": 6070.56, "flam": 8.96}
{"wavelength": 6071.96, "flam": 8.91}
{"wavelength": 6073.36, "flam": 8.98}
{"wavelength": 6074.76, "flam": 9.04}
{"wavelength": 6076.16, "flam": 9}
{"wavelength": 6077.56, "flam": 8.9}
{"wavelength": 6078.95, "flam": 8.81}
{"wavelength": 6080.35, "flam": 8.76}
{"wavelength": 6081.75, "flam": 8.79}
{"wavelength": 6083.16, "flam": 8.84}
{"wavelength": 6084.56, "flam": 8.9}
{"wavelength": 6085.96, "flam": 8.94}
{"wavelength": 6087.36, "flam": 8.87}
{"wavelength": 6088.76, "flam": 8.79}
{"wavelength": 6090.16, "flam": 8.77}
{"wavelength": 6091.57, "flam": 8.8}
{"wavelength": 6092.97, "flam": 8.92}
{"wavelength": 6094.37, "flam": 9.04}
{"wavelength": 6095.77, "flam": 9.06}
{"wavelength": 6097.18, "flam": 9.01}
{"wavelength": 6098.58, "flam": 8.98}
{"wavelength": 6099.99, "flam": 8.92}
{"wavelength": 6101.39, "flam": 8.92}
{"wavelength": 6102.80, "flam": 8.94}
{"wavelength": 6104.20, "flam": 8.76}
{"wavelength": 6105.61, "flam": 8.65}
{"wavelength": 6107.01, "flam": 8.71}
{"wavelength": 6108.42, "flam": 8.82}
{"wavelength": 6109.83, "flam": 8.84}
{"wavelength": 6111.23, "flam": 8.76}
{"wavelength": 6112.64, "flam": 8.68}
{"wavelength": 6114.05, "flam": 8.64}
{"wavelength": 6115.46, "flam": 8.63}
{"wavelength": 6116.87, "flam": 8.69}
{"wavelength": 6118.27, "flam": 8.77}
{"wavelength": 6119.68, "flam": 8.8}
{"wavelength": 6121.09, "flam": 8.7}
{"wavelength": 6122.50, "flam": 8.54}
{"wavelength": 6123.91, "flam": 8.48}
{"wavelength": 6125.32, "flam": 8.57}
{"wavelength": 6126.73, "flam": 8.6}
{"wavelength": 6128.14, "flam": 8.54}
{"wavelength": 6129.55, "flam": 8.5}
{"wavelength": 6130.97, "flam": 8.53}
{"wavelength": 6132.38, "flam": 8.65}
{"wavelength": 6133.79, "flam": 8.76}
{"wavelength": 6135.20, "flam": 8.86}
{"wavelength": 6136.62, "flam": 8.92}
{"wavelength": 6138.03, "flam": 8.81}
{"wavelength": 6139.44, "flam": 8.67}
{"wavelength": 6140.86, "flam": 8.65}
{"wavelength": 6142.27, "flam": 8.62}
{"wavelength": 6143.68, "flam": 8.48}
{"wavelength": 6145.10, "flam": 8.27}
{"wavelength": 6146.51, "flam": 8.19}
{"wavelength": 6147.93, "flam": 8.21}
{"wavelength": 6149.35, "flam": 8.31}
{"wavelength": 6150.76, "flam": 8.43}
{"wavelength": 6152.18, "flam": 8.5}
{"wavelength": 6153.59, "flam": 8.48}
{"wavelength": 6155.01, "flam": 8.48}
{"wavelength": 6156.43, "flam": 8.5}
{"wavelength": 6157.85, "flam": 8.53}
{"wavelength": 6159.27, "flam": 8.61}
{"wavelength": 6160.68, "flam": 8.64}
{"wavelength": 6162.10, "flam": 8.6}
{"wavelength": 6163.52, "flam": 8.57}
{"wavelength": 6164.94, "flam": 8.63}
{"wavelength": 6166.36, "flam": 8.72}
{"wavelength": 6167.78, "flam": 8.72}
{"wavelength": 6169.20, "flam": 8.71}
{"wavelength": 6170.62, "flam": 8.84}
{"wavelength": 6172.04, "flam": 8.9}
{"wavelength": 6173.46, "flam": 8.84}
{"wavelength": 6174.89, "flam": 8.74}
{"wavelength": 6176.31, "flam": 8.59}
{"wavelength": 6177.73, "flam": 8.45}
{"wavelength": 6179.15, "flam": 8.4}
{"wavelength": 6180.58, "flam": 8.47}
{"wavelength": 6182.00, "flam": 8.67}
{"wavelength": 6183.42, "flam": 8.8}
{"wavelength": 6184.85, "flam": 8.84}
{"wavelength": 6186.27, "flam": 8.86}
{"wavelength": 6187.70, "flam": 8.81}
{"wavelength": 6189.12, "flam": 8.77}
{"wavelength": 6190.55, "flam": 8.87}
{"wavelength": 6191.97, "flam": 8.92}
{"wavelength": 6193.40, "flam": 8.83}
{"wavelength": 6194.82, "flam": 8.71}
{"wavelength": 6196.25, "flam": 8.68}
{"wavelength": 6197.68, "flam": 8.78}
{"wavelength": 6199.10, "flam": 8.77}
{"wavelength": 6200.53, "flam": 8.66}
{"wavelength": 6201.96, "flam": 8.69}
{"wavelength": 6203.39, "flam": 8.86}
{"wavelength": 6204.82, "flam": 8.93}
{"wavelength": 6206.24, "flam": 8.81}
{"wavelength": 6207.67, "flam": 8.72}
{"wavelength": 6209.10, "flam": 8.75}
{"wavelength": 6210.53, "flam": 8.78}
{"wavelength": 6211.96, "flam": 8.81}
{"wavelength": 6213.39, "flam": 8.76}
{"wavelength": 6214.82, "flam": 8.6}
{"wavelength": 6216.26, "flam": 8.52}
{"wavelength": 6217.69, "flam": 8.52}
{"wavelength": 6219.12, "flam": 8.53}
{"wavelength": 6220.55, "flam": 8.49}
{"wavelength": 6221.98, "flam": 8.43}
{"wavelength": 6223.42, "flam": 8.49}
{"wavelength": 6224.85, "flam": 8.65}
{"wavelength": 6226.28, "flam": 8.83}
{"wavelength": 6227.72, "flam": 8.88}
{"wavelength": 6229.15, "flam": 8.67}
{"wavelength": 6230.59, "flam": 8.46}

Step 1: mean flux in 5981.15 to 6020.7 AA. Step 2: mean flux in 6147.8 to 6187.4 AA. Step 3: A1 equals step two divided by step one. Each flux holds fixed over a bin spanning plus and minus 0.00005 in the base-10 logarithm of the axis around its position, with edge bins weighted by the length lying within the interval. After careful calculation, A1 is 0.9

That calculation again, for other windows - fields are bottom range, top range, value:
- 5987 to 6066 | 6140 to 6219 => 0.95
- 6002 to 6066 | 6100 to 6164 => 0.95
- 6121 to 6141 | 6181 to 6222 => 1.01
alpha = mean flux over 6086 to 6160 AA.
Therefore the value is 8.68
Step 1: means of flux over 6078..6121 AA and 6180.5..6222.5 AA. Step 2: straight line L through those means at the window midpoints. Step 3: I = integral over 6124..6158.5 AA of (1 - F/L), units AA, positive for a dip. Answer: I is 0.96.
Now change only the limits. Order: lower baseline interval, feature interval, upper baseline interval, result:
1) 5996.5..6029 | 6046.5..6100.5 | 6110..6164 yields -0.7 AA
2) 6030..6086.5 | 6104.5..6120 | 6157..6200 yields 0.3 AA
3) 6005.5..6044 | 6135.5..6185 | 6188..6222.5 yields 1.2 AA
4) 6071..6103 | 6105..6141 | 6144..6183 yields 0.2 AA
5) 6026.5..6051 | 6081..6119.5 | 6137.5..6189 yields 0.1 AA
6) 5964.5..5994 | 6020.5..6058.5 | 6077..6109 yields -0.4 AA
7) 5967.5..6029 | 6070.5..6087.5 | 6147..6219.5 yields 0.1 AA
